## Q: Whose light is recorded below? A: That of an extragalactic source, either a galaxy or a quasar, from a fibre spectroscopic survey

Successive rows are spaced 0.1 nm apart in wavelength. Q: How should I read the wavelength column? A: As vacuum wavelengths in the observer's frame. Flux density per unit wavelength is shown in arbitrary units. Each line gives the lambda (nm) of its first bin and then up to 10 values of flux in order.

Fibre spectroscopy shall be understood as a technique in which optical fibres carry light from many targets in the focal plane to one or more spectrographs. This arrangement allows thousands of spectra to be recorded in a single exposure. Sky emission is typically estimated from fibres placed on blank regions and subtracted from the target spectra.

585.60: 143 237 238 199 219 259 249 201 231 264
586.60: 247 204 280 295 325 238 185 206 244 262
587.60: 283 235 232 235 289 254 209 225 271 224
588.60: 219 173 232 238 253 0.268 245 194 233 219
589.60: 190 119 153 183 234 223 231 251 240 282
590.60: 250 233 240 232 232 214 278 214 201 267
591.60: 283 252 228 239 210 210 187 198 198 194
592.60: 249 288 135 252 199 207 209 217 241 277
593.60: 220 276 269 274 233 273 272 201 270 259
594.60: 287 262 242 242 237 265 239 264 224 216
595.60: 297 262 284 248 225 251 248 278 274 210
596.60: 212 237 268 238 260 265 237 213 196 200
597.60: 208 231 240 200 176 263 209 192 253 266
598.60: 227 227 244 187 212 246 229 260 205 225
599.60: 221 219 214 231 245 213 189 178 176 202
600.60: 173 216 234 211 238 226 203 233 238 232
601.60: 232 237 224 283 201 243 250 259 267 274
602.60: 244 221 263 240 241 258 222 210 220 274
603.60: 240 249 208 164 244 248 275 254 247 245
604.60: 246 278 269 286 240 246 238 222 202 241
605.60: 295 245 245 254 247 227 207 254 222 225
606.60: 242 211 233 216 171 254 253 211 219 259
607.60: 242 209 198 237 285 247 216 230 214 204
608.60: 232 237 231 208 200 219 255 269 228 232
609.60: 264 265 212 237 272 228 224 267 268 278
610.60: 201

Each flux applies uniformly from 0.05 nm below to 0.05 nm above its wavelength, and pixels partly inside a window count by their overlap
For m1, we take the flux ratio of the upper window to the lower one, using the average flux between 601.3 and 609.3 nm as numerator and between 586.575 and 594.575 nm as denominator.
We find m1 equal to 1.03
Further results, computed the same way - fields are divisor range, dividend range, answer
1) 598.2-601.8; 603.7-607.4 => 1.08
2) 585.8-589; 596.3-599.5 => 0.96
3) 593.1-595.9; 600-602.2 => 0.87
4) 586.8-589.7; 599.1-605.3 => 1.03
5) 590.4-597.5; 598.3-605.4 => 0.97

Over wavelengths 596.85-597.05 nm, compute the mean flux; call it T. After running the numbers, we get 249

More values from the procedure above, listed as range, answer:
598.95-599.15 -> 229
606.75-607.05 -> 207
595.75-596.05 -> 252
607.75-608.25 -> 237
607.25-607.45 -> 215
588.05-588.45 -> 240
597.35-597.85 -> 215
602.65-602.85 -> 242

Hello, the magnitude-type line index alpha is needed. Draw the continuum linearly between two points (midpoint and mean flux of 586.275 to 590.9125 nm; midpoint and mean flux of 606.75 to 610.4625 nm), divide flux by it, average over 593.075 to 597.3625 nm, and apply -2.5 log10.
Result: -0.08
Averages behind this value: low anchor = 228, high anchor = 234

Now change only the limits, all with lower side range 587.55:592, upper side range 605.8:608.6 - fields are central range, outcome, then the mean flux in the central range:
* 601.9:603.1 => -0.09 mag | 248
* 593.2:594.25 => -0.12 mag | 253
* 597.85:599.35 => 0.01 mag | 226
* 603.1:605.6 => -0.06 mag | 242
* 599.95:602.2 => 0.04 mag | 220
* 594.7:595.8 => -0.11 mag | 251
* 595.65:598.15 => -0.05 mag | 237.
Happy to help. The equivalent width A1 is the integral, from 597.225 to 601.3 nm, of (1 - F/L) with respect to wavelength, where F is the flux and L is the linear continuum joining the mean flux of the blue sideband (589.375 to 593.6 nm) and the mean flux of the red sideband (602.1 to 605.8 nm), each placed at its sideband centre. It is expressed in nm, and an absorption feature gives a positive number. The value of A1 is 0.330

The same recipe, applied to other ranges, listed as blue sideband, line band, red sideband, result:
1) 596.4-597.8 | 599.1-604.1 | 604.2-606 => 0.28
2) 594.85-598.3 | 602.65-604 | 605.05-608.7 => 0.01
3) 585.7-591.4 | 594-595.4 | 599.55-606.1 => -0.13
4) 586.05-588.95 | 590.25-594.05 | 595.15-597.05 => 0.19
